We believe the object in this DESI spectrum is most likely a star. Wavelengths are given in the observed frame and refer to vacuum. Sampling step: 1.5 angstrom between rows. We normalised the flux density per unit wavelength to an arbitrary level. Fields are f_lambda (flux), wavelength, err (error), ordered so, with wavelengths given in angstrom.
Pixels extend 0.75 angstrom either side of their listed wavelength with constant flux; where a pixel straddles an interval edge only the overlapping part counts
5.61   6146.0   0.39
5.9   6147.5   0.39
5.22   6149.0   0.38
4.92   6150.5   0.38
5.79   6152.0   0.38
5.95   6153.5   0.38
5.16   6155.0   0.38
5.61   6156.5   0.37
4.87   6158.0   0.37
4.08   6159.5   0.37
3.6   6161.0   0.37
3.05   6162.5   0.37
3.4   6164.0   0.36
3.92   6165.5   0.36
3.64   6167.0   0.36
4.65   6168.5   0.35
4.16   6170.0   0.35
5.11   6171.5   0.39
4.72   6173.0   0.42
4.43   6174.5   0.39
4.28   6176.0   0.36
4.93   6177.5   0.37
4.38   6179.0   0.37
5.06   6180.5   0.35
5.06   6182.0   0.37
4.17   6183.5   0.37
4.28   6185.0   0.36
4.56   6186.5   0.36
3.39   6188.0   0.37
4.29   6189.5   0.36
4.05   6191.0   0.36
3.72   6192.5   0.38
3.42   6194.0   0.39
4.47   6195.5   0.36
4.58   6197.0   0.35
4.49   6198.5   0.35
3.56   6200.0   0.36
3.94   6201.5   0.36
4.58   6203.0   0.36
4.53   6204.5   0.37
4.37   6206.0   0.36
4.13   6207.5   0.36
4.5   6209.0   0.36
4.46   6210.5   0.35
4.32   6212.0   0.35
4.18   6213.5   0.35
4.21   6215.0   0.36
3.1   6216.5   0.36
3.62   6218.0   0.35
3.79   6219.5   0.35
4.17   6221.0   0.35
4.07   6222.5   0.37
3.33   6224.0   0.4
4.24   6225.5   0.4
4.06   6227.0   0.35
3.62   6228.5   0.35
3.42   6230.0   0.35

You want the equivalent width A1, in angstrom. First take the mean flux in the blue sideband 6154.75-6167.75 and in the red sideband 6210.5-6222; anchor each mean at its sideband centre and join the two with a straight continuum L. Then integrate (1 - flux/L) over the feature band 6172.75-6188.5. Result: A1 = -1.68 angstrom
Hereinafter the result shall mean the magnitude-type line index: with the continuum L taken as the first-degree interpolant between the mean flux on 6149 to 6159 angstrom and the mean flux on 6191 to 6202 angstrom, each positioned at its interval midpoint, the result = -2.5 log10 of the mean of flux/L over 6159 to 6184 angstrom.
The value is 0.12 mag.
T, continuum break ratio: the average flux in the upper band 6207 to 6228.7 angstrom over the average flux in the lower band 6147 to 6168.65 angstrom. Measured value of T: 0.86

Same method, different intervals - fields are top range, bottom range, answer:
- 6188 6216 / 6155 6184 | 0.95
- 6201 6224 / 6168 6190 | 0.91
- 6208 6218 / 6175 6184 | 0.88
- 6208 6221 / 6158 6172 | 1.01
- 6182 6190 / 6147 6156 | 0.77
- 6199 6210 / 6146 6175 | 0.91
